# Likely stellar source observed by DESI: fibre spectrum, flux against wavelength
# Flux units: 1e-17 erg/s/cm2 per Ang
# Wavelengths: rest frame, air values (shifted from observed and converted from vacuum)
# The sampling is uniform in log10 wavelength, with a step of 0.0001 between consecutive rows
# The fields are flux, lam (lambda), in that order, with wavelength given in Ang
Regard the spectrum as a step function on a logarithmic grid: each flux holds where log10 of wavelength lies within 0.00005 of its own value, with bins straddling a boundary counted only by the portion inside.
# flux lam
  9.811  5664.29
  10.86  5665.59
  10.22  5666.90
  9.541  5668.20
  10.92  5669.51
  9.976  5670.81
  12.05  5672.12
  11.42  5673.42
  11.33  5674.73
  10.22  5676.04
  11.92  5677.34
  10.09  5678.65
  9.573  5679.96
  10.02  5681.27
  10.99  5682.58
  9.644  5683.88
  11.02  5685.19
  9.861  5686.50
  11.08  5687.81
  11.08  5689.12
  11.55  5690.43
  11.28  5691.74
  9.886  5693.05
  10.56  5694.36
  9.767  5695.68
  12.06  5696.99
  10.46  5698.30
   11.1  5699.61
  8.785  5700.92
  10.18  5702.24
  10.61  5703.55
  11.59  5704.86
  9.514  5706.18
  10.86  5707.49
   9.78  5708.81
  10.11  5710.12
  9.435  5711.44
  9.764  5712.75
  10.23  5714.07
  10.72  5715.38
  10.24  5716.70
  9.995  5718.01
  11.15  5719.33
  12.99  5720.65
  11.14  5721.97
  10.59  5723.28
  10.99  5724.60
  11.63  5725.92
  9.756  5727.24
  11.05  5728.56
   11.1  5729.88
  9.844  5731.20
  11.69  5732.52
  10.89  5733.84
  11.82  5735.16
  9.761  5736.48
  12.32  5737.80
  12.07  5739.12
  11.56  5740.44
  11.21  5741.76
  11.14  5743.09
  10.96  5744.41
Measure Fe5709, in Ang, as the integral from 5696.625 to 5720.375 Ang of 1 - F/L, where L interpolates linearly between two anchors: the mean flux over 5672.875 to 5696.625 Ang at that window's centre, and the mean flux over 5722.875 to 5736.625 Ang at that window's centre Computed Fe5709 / 0.8 Ang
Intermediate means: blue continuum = 10.6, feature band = 10.4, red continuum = 10.9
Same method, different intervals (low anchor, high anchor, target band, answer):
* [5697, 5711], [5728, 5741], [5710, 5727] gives 0.14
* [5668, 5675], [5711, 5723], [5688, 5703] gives 0.23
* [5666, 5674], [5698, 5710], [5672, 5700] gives -0.62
